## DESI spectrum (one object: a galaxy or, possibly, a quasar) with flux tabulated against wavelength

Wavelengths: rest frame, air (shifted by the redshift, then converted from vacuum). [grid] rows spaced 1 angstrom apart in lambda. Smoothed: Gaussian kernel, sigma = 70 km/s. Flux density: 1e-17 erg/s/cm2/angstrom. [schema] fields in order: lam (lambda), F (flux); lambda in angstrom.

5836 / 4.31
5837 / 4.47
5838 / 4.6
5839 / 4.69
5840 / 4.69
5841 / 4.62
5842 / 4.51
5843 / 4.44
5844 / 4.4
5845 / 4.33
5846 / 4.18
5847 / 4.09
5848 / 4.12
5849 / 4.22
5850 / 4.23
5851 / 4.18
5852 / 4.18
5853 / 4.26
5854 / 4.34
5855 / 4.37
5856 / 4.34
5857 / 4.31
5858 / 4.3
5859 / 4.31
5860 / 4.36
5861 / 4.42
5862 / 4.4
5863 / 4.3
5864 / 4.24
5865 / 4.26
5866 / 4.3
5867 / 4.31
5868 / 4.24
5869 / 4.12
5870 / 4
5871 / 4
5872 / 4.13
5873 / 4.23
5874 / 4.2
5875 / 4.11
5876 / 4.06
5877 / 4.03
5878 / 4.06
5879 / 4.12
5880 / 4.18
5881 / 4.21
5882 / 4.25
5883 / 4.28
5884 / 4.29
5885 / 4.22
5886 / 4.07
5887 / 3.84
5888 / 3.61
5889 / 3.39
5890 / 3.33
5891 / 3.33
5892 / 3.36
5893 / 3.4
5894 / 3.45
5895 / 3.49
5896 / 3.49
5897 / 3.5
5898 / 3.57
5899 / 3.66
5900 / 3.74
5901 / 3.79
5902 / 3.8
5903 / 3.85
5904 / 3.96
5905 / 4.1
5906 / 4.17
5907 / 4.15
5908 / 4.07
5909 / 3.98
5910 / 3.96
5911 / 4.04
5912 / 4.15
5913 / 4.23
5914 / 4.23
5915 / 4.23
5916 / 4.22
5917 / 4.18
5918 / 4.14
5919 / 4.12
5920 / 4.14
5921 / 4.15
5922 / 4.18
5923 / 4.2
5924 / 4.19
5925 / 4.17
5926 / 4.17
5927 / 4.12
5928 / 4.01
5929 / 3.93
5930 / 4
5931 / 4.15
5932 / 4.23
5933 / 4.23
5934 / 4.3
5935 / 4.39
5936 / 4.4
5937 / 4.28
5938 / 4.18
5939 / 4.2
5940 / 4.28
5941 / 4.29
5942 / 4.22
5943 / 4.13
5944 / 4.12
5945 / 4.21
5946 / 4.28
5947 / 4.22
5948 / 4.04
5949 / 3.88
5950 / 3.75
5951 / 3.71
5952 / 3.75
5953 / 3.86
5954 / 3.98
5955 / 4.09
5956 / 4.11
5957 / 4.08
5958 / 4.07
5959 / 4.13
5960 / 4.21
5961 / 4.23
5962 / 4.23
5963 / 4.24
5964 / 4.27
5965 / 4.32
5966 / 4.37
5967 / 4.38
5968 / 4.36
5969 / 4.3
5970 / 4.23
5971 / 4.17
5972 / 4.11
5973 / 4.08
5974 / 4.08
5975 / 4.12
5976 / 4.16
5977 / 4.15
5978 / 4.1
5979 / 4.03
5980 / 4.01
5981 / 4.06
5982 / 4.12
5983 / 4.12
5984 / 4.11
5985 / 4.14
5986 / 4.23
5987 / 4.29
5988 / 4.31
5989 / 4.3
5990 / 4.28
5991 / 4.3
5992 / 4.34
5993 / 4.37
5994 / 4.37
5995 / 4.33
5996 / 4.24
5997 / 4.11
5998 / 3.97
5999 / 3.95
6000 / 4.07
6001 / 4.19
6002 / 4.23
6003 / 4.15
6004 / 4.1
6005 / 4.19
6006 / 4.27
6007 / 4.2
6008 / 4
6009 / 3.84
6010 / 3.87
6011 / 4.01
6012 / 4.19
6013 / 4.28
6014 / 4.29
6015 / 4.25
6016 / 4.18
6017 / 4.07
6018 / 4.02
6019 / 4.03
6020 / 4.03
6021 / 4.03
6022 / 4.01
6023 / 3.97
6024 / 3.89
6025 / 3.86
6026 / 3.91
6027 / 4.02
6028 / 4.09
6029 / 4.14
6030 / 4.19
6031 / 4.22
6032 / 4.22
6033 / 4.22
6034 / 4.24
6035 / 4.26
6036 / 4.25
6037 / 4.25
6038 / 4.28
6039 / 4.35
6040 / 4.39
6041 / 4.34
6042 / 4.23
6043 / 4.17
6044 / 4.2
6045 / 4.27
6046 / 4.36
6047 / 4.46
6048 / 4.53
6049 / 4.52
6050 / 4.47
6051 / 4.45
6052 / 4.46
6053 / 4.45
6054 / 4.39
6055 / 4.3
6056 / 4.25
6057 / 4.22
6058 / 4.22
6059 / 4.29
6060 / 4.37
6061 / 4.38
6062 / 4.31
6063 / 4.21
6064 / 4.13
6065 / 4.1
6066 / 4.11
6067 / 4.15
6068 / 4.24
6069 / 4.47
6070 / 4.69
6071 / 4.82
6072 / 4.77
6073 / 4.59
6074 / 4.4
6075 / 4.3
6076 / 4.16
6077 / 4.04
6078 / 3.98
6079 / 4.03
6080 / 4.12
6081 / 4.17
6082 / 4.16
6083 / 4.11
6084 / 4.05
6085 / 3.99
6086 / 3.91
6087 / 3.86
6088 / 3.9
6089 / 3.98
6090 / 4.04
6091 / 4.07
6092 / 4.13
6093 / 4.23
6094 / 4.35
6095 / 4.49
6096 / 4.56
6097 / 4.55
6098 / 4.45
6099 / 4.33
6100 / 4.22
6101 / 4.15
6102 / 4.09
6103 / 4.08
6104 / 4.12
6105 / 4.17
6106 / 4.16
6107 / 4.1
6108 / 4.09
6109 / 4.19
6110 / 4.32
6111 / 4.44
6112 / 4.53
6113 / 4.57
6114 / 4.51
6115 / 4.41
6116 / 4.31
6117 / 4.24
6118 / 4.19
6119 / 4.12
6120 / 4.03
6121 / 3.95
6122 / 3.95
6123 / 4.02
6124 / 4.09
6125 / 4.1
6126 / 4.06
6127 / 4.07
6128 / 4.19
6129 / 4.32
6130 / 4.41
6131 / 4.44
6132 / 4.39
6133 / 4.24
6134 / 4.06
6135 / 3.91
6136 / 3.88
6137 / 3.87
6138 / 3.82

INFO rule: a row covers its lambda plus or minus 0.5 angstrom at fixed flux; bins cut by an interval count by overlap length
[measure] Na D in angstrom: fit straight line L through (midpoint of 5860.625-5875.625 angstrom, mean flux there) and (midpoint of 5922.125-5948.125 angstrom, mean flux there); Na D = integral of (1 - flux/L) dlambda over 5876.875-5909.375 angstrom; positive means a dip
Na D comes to 2.8 angstrom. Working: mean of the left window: 4.21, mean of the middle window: 3.84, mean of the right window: 4.19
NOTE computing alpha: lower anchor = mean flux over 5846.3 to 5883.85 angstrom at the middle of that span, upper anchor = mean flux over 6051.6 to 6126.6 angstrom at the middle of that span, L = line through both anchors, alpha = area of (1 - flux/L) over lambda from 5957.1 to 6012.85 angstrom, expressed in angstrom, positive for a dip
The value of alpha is 0.7 angstrom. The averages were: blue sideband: 4.22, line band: 4.17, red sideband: 4.23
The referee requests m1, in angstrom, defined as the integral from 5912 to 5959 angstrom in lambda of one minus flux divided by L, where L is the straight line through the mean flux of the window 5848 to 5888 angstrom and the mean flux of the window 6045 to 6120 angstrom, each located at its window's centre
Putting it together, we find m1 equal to 1.0 angstrom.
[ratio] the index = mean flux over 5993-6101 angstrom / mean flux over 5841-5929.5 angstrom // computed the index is 1.03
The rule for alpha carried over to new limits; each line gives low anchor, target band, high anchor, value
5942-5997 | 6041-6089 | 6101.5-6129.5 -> -1.0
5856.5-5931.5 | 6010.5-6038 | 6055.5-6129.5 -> 0.3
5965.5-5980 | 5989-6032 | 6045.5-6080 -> 1.3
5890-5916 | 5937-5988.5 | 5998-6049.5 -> -1.9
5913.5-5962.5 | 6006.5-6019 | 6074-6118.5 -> 0.2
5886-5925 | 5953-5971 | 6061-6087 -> -0.9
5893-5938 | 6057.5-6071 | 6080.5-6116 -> -0.4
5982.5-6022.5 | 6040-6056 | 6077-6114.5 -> -0.8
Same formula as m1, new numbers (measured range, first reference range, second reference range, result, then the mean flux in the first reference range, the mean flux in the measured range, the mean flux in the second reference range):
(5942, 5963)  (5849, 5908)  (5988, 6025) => 0.1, 4.02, 4.06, 4.14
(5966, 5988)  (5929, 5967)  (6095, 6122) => 0.0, 4.15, 4.17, 4.26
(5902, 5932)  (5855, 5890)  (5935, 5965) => 0.2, 4.15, 4.11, 4.13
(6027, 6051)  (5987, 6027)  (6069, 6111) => -0.7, 4.13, 4.29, 4.22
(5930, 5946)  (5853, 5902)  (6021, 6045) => -0.7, 4.01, 4.23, 4.16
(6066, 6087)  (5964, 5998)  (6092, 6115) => 0.2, 4.21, 4.24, 4.3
